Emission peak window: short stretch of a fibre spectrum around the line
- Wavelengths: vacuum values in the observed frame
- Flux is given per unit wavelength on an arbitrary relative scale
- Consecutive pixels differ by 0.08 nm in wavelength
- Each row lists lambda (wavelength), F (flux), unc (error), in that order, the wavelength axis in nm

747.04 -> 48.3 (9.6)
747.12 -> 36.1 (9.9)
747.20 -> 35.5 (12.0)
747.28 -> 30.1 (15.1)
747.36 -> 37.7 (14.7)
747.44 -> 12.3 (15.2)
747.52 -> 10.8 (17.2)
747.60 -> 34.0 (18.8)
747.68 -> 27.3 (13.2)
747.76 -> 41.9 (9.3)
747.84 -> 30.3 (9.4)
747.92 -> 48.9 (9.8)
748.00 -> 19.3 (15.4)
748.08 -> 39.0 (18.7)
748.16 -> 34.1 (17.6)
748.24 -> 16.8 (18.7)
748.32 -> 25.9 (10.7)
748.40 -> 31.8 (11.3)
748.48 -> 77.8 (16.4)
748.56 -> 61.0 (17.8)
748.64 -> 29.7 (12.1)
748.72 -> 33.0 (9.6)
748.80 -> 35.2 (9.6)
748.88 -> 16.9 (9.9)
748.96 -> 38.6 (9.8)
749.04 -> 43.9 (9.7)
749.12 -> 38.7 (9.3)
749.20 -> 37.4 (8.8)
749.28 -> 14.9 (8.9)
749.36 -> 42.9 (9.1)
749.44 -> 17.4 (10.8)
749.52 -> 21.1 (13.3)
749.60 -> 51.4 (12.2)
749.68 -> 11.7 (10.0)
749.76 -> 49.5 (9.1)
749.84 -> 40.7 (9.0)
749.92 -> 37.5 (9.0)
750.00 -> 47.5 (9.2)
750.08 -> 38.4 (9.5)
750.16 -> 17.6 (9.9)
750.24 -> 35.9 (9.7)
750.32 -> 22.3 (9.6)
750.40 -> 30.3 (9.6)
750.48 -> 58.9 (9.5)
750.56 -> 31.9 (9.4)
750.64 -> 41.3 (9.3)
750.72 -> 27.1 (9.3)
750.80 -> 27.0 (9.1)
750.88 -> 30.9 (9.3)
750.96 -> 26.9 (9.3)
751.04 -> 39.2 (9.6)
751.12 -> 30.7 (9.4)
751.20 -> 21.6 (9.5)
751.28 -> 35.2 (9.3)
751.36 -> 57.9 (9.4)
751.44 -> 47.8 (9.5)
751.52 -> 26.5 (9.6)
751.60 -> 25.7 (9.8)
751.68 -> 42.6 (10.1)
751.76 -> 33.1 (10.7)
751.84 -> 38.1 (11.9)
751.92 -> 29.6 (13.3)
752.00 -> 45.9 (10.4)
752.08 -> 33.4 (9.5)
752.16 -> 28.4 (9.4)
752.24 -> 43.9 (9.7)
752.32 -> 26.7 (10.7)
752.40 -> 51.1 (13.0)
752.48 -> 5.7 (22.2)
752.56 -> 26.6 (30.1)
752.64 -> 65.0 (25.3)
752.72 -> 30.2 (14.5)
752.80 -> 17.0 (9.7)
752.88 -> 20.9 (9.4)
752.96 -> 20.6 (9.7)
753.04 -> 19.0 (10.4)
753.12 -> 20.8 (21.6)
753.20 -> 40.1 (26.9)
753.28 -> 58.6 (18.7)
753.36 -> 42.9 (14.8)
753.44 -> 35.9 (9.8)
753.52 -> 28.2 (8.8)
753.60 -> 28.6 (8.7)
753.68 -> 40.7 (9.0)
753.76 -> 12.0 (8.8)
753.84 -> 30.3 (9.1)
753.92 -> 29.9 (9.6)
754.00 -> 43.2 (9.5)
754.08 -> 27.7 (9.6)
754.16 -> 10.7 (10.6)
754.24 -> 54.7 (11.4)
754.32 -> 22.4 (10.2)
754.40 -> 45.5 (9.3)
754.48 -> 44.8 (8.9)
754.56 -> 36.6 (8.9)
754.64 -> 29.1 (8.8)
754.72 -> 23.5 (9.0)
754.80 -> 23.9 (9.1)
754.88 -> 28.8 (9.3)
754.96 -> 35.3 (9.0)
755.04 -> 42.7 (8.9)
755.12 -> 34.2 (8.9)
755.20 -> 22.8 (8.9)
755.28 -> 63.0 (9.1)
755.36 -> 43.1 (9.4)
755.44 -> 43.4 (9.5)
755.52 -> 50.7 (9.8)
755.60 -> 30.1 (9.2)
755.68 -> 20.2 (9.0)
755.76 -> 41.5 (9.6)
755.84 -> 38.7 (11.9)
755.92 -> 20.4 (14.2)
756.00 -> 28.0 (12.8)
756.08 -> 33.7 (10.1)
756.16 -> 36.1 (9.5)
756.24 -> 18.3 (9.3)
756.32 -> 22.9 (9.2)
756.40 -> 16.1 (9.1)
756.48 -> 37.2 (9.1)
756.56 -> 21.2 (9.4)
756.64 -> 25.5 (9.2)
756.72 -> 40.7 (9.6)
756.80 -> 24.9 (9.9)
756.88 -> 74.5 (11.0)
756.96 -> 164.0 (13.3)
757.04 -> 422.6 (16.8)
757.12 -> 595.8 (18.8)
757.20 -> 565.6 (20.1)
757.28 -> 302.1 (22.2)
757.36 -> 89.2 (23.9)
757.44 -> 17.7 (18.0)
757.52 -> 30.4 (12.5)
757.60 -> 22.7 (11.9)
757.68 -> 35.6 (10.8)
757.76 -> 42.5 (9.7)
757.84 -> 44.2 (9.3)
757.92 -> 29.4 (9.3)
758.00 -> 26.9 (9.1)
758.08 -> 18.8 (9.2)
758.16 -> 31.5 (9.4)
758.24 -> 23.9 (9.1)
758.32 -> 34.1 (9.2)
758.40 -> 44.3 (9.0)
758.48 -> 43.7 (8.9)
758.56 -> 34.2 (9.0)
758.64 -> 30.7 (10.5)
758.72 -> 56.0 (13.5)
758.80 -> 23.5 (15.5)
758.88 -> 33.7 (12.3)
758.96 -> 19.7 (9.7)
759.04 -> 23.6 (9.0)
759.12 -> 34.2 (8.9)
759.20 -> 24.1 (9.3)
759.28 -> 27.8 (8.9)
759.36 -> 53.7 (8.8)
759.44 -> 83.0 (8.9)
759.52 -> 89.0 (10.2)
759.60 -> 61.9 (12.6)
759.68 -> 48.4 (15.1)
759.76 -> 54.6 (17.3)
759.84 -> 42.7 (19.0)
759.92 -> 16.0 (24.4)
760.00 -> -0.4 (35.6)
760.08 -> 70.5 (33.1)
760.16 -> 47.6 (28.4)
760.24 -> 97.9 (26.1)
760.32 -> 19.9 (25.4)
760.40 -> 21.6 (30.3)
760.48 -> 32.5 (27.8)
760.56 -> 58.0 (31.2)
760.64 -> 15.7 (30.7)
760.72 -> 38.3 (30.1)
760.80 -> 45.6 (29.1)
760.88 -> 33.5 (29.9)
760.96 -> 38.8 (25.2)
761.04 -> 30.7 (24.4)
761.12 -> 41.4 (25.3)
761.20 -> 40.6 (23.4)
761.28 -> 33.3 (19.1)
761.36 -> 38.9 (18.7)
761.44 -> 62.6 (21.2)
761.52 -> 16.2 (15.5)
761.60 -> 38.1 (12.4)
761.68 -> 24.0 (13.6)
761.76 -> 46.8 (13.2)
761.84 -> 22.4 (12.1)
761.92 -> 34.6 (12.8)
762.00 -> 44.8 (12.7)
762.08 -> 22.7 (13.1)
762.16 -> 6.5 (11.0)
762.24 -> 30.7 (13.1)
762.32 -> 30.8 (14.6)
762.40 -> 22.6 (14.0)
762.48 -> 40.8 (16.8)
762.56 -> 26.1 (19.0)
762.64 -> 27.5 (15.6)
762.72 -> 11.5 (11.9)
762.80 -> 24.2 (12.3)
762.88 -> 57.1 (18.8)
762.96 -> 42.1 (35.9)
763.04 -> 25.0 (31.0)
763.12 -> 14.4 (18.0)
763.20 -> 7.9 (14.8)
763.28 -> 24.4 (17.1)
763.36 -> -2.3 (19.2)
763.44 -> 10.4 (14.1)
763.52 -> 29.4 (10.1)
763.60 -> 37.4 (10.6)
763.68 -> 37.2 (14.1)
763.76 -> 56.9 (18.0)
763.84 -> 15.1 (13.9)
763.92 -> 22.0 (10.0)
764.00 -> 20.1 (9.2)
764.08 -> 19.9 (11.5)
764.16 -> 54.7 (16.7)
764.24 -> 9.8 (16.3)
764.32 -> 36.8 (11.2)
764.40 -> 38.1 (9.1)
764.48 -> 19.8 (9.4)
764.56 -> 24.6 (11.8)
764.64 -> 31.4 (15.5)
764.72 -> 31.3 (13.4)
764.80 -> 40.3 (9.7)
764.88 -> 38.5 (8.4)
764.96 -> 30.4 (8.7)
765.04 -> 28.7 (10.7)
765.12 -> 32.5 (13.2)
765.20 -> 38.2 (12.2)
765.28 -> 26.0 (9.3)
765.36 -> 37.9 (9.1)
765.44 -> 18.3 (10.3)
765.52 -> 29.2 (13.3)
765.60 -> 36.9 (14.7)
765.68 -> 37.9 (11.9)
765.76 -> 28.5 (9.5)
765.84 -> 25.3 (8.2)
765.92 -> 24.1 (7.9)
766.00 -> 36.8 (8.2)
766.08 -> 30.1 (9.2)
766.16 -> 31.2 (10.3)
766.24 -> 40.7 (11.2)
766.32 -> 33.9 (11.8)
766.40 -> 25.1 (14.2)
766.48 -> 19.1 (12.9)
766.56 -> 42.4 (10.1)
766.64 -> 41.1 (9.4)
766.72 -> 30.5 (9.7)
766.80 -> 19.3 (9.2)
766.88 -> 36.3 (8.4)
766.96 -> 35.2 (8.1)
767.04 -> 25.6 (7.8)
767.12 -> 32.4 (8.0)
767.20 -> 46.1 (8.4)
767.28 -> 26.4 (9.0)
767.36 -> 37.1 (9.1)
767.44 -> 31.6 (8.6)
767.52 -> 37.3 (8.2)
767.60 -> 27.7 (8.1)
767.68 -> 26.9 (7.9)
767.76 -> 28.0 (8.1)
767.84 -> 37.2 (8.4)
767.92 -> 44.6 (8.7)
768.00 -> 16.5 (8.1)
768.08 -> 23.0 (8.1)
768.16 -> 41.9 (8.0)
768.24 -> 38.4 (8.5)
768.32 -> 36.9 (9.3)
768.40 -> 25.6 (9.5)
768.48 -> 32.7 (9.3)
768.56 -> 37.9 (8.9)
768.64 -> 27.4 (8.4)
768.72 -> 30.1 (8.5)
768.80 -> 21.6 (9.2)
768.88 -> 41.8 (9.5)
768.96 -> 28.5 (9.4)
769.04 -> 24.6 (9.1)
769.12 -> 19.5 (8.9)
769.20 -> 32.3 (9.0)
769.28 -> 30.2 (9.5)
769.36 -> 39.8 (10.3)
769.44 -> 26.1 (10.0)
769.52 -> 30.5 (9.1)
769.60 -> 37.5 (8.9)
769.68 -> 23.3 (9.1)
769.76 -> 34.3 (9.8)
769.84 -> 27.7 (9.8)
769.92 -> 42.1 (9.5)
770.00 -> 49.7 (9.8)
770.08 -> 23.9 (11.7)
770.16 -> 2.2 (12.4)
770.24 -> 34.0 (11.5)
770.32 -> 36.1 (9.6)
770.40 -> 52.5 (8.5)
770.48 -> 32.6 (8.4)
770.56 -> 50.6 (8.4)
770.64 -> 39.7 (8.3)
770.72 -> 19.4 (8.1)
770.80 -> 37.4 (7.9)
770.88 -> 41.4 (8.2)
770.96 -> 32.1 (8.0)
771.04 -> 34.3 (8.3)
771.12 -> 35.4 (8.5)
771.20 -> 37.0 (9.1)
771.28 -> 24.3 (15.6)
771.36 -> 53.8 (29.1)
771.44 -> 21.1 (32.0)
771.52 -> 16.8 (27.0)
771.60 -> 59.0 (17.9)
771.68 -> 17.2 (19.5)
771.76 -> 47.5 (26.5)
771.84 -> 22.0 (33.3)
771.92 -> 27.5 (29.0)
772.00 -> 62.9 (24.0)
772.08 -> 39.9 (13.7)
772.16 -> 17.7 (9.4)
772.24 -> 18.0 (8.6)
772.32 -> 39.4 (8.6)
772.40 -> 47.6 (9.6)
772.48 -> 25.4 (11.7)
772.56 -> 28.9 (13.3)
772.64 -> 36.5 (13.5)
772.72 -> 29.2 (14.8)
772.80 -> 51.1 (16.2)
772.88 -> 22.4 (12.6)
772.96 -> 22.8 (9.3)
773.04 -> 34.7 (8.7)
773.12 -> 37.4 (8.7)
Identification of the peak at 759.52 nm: [N II]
